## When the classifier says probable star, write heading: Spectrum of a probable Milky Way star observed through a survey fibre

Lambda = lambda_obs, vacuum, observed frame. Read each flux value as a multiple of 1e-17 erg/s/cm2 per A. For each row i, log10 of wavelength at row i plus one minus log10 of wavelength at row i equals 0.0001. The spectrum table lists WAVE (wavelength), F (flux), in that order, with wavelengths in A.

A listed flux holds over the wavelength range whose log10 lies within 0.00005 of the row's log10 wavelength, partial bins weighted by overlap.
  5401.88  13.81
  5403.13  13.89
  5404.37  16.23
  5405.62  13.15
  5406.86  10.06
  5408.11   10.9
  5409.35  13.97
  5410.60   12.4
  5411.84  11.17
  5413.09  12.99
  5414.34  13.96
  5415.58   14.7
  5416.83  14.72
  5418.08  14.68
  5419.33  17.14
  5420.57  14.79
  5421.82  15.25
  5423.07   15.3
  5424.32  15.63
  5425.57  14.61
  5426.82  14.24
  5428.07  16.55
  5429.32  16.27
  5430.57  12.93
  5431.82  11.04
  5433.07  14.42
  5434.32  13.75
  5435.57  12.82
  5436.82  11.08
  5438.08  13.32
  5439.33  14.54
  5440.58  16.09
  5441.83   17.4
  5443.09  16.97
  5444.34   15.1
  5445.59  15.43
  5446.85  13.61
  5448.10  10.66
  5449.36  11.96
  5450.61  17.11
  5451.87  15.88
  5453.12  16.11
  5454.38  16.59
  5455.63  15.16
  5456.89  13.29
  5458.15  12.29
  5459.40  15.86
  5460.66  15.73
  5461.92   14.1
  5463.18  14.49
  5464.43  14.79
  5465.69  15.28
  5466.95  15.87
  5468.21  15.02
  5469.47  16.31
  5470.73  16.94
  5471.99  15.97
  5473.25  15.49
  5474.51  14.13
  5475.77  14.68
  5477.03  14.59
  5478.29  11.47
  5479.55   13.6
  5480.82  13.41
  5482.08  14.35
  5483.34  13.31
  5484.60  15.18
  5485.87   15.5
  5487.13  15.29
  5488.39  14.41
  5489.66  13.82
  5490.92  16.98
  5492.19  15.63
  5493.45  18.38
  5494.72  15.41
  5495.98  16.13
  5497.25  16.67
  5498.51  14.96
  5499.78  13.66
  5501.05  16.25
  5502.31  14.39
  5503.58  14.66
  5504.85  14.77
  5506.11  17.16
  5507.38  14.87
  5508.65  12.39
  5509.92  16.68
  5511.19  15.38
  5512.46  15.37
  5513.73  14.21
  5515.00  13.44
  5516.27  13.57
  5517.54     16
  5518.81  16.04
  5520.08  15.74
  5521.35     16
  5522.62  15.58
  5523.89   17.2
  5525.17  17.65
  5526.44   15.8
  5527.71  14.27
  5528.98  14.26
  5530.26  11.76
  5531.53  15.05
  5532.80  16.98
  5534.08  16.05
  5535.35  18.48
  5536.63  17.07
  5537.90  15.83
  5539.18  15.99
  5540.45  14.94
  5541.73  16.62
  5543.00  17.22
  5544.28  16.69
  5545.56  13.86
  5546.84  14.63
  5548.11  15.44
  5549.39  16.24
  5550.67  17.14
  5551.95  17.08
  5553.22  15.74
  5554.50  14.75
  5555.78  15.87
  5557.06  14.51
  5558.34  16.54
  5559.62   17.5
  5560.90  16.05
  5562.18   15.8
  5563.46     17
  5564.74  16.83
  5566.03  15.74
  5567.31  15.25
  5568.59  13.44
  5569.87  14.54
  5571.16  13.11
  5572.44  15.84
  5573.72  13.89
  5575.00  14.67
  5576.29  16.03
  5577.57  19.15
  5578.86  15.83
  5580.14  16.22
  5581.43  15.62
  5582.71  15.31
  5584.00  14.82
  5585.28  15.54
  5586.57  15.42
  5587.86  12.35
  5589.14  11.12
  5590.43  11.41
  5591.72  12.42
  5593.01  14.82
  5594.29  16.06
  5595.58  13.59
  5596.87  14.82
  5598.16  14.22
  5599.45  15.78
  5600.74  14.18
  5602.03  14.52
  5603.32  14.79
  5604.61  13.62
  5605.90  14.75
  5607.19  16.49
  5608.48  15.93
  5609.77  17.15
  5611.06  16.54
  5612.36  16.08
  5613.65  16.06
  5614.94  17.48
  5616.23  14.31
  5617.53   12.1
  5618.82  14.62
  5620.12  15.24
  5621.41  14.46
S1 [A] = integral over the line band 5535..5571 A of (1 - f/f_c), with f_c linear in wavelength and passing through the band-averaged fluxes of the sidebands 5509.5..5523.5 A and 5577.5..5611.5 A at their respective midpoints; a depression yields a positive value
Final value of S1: -1.97 A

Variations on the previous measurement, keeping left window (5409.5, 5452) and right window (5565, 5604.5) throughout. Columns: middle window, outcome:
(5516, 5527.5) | -1.1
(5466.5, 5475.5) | -0.7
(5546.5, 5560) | -1.2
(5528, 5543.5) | -1.3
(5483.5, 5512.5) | -1.7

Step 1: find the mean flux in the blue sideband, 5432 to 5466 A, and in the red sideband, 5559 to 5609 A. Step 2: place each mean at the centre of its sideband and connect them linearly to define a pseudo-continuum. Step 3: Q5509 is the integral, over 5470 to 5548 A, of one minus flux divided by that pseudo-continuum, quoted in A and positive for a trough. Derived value -3.0 A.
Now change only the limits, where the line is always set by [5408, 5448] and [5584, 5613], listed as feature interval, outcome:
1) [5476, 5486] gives 0.4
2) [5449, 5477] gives -1.5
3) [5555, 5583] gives -2.1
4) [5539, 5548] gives -0.7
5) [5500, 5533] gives -1.6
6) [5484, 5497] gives -1.2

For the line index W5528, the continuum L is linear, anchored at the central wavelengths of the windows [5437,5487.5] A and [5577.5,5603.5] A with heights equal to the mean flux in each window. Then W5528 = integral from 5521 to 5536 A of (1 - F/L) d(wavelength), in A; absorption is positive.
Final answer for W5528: -1.1 A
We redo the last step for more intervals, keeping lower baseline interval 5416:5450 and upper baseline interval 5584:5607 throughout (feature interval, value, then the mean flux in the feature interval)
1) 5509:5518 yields -0.34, 14.8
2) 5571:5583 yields -1.26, 15.7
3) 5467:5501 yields -1.71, 15.1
